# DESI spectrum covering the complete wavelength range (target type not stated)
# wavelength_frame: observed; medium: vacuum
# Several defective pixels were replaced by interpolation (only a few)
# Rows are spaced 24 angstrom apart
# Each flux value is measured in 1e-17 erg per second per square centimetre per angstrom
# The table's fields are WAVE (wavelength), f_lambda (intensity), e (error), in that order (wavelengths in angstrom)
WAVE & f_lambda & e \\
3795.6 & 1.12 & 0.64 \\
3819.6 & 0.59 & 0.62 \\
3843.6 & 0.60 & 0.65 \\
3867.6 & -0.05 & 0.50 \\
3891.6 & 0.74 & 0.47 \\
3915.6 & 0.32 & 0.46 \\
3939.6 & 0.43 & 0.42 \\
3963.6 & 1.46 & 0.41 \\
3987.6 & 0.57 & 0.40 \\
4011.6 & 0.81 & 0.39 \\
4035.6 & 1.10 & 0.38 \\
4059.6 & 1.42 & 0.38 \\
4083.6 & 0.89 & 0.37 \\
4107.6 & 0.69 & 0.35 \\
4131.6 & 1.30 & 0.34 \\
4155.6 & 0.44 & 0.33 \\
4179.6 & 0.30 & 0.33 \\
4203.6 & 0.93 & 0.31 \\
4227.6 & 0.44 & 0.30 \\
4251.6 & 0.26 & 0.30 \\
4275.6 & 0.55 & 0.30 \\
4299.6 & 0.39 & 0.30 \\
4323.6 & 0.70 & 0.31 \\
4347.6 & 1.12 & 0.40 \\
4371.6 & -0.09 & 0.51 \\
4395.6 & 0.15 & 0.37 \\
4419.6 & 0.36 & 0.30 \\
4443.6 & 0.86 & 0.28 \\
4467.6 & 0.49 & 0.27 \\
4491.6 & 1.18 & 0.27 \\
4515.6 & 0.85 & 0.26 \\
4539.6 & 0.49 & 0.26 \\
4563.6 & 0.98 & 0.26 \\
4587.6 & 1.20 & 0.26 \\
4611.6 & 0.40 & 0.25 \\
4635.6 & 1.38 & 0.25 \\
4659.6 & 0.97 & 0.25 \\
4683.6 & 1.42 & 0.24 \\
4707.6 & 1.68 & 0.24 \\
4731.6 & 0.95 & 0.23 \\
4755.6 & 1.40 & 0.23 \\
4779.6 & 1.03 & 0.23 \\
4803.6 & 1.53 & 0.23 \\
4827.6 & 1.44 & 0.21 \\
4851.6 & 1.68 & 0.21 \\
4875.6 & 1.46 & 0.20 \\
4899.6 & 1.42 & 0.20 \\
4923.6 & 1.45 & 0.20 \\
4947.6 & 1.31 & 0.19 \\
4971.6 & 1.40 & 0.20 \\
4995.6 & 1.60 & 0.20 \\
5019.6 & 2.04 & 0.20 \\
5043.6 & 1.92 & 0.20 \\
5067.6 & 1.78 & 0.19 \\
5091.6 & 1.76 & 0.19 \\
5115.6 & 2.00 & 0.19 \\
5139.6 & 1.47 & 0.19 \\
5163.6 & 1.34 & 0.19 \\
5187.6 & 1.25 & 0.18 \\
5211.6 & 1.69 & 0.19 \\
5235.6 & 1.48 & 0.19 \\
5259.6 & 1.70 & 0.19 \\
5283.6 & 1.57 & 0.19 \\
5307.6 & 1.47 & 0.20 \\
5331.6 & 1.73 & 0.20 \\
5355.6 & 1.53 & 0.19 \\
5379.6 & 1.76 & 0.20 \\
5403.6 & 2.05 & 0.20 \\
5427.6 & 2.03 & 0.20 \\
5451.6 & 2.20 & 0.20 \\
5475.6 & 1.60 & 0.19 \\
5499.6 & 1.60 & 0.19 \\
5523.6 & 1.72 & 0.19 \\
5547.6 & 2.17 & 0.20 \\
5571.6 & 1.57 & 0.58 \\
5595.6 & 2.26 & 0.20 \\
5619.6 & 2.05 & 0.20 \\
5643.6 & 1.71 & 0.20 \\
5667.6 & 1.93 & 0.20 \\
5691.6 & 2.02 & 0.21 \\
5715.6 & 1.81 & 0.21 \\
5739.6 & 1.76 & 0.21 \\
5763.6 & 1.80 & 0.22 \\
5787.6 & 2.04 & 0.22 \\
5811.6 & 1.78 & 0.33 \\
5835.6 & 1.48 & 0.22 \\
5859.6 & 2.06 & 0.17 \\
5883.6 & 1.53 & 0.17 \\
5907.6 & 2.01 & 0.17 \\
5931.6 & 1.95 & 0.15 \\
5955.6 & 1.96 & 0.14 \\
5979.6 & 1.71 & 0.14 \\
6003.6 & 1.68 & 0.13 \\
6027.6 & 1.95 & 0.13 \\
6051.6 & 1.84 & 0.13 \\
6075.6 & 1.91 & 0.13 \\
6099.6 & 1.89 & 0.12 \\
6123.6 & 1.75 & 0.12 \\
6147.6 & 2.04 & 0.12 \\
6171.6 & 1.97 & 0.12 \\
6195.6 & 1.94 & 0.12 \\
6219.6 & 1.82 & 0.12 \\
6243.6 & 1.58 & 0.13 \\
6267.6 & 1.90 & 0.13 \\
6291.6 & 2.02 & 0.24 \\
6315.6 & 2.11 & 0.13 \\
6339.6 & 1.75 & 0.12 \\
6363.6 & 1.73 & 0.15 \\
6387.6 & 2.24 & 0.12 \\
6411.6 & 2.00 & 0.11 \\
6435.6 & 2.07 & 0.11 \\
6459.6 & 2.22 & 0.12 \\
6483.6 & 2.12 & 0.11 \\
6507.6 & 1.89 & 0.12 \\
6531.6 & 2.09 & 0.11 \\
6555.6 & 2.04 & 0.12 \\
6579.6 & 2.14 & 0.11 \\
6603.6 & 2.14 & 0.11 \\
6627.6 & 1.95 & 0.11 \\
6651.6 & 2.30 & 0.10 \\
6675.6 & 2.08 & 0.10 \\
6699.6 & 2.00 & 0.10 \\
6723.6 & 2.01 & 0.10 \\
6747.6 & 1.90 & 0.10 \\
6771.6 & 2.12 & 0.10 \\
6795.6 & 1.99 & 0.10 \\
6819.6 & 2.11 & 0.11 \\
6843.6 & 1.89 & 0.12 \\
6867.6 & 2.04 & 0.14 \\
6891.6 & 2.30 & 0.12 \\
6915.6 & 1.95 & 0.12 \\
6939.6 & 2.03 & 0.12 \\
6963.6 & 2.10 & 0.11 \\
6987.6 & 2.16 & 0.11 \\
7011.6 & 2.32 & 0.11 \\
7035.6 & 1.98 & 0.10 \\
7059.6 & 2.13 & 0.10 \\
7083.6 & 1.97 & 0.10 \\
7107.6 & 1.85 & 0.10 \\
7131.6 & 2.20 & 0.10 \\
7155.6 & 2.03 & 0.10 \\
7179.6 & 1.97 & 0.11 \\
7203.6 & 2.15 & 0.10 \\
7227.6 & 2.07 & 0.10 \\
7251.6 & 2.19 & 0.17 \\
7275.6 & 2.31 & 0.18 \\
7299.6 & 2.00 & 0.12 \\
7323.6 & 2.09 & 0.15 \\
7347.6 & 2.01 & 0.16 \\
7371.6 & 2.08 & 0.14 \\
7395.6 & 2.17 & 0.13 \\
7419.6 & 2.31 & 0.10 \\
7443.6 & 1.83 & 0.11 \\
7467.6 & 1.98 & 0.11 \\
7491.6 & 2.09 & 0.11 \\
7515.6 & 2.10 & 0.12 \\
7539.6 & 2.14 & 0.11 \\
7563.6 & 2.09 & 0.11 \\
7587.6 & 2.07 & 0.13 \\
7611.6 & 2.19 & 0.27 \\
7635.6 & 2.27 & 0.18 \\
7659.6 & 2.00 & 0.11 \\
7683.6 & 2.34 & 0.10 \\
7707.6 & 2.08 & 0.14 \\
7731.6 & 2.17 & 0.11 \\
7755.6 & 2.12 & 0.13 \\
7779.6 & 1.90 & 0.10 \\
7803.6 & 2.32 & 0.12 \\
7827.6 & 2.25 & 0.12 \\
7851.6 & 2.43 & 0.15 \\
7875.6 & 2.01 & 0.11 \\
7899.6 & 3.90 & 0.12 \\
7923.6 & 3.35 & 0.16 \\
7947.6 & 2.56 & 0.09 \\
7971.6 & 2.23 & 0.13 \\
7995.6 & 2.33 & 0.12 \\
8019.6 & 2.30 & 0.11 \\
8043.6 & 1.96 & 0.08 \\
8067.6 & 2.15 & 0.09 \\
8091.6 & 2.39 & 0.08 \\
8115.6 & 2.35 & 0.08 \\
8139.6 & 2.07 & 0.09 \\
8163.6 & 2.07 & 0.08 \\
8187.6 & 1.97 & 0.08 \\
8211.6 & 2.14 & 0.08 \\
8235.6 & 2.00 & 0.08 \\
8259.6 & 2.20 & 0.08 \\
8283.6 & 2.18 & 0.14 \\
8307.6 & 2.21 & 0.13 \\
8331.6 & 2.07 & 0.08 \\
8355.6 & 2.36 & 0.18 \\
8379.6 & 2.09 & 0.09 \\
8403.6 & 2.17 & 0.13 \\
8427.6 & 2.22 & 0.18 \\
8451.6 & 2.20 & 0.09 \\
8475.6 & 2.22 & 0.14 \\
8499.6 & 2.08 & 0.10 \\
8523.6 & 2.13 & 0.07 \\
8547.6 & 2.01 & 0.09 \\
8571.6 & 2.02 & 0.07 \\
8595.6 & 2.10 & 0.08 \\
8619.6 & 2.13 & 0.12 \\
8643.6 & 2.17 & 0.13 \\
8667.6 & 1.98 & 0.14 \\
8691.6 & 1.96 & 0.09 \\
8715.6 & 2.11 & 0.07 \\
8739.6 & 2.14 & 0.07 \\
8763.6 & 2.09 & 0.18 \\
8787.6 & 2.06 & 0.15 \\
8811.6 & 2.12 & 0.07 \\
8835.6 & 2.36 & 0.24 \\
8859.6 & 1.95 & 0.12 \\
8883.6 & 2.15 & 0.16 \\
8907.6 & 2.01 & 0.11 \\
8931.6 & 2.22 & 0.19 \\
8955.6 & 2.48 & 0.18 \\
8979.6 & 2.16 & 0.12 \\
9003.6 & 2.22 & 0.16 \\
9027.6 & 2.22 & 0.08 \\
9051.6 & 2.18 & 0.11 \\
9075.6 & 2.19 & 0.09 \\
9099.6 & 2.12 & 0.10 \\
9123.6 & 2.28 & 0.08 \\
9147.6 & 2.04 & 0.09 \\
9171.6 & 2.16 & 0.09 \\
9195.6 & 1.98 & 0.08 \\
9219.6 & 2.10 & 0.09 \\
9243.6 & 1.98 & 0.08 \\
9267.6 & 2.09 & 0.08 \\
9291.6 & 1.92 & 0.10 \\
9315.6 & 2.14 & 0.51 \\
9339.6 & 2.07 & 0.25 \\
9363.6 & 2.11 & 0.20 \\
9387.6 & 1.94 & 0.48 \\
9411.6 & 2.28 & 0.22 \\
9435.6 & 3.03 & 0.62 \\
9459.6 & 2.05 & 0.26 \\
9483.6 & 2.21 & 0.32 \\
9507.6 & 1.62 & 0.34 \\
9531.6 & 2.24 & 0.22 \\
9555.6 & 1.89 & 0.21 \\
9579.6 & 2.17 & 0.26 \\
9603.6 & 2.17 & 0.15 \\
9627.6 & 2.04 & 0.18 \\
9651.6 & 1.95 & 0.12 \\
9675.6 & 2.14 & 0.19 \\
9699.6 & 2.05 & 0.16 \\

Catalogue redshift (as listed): 0.20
